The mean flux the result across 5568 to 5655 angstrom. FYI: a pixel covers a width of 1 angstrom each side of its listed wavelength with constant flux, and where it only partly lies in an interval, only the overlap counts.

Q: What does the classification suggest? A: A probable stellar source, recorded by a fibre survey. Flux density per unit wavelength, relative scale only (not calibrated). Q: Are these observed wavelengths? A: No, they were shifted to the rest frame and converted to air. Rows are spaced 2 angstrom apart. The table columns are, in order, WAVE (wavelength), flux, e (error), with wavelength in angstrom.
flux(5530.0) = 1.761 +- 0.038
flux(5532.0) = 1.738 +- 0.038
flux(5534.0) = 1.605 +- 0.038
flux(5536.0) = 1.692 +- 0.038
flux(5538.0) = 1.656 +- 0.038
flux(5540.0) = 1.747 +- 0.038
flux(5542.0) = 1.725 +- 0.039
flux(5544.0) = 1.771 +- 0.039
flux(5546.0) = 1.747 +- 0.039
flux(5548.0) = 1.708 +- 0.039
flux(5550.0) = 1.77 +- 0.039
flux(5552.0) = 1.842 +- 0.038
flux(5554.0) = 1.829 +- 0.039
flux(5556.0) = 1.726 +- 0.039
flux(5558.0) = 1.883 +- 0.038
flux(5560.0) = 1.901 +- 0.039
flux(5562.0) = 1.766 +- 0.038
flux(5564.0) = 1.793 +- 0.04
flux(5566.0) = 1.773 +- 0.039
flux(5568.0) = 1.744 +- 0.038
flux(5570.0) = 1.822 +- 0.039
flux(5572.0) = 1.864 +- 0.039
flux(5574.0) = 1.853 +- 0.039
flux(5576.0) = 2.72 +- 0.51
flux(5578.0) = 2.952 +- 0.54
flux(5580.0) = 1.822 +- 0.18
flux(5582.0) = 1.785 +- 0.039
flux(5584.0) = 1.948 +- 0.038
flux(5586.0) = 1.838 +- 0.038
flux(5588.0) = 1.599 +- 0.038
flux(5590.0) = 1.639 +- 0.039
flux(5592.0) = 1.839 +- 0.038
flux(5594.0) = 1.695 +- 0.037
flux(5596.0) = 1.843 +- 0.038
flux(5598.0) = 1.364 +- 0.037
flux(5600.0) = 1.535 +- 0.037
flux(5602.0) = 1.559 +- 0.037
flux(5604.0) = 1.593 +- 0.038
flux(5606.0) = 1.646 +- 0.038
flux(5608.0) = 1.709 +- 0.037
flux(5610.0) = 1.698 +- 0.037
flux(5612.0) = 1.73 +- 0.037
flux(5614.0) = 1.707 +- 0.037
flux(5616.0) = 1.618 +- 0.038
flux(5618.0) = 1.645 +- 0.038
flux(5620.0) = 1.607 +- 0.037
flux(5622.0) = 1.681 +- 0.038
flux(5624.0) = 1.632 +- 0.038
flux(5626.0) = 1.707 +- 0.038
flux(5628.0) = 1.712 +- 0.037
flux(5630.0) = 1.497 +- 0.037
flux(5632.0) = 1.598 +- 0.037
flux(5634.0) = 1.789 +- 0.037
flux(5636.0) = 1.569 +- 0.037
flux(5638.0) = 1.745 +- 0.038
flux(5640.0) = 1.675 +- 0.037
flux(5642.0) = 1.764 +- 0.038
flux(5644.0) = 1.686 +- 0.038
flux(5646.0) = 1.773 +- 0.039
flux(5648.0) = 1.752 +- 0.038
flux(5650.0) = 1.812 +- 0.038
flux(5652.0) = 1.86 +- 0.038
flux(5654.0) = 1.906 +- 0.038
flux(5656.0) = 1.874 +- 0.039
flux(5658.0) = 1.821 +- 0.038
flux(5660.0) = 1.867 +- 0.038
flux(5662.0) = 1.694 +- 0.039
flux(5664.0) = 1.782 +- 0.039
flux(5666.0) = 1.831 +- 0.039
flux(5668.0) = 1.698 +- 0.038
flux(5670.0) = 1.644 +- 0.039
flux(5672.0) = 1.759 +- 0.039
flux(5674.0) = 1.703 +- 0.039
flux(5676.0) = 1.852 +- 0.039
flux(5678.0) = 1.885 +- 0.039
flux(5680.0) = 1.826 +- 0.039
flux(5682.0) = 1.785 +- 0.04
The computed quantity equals 1.76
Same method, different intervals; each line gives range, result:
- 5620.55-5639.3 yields 1.66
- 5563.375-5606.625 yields 1.83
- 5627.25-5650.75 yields 1.7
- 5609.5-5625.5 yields 1.67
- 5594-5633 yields 1.64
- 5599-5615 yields 1.65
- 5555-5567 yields 1.81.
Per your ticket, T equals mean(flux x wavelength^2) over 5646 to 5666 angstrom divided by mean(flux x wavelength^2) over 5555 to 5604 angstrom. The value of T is 1.02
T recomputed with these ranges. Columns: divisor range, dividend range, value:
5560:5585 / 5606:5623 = 0.86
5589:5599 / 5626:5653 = 1.04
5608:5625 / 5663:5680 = 1.08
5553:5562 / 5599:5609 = 0.90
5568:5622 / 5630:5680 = 1.00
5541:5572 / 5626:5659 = 1.00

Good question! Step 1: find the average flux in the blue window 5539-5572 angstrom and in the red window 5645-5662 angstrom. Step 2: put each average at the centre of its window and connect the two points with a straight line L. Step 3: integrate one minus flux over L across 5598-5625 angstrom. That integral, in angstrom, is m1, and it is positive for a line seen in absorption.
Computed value 2.62 angstrom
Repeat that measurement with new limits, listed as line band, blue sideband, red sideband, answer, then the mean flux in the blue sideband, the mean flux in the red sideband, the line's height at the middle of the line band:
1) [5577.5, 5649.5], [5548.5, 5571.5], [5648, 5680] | 3.5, 1.8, 1.8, 1.8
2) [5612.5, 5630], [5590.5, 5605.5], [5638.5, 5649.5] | 0.3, 1.63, 1.73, 1.68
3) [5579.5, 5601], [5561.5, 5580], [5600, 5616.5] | 1.4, 2.03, 1.65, 1.83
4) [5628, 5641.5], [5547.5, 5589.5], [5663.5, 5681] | 1.2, 1.9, 1.78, 1.82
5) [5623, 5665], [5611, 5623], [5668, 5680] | -0.6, 1.66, 1.77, 1.71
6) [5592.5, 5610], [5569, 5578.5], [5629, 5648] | 3.1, 2.2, 1.68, 1.98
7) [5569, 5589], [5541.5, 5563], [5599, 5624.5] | -3.4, 1.79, 1.64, 1.72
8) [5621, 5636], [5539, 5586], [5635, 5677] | 1.2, 1.89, 1.77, 1.8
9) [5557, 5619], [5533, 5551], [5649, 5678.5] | -2.1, 1.71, 1.8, 1.75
